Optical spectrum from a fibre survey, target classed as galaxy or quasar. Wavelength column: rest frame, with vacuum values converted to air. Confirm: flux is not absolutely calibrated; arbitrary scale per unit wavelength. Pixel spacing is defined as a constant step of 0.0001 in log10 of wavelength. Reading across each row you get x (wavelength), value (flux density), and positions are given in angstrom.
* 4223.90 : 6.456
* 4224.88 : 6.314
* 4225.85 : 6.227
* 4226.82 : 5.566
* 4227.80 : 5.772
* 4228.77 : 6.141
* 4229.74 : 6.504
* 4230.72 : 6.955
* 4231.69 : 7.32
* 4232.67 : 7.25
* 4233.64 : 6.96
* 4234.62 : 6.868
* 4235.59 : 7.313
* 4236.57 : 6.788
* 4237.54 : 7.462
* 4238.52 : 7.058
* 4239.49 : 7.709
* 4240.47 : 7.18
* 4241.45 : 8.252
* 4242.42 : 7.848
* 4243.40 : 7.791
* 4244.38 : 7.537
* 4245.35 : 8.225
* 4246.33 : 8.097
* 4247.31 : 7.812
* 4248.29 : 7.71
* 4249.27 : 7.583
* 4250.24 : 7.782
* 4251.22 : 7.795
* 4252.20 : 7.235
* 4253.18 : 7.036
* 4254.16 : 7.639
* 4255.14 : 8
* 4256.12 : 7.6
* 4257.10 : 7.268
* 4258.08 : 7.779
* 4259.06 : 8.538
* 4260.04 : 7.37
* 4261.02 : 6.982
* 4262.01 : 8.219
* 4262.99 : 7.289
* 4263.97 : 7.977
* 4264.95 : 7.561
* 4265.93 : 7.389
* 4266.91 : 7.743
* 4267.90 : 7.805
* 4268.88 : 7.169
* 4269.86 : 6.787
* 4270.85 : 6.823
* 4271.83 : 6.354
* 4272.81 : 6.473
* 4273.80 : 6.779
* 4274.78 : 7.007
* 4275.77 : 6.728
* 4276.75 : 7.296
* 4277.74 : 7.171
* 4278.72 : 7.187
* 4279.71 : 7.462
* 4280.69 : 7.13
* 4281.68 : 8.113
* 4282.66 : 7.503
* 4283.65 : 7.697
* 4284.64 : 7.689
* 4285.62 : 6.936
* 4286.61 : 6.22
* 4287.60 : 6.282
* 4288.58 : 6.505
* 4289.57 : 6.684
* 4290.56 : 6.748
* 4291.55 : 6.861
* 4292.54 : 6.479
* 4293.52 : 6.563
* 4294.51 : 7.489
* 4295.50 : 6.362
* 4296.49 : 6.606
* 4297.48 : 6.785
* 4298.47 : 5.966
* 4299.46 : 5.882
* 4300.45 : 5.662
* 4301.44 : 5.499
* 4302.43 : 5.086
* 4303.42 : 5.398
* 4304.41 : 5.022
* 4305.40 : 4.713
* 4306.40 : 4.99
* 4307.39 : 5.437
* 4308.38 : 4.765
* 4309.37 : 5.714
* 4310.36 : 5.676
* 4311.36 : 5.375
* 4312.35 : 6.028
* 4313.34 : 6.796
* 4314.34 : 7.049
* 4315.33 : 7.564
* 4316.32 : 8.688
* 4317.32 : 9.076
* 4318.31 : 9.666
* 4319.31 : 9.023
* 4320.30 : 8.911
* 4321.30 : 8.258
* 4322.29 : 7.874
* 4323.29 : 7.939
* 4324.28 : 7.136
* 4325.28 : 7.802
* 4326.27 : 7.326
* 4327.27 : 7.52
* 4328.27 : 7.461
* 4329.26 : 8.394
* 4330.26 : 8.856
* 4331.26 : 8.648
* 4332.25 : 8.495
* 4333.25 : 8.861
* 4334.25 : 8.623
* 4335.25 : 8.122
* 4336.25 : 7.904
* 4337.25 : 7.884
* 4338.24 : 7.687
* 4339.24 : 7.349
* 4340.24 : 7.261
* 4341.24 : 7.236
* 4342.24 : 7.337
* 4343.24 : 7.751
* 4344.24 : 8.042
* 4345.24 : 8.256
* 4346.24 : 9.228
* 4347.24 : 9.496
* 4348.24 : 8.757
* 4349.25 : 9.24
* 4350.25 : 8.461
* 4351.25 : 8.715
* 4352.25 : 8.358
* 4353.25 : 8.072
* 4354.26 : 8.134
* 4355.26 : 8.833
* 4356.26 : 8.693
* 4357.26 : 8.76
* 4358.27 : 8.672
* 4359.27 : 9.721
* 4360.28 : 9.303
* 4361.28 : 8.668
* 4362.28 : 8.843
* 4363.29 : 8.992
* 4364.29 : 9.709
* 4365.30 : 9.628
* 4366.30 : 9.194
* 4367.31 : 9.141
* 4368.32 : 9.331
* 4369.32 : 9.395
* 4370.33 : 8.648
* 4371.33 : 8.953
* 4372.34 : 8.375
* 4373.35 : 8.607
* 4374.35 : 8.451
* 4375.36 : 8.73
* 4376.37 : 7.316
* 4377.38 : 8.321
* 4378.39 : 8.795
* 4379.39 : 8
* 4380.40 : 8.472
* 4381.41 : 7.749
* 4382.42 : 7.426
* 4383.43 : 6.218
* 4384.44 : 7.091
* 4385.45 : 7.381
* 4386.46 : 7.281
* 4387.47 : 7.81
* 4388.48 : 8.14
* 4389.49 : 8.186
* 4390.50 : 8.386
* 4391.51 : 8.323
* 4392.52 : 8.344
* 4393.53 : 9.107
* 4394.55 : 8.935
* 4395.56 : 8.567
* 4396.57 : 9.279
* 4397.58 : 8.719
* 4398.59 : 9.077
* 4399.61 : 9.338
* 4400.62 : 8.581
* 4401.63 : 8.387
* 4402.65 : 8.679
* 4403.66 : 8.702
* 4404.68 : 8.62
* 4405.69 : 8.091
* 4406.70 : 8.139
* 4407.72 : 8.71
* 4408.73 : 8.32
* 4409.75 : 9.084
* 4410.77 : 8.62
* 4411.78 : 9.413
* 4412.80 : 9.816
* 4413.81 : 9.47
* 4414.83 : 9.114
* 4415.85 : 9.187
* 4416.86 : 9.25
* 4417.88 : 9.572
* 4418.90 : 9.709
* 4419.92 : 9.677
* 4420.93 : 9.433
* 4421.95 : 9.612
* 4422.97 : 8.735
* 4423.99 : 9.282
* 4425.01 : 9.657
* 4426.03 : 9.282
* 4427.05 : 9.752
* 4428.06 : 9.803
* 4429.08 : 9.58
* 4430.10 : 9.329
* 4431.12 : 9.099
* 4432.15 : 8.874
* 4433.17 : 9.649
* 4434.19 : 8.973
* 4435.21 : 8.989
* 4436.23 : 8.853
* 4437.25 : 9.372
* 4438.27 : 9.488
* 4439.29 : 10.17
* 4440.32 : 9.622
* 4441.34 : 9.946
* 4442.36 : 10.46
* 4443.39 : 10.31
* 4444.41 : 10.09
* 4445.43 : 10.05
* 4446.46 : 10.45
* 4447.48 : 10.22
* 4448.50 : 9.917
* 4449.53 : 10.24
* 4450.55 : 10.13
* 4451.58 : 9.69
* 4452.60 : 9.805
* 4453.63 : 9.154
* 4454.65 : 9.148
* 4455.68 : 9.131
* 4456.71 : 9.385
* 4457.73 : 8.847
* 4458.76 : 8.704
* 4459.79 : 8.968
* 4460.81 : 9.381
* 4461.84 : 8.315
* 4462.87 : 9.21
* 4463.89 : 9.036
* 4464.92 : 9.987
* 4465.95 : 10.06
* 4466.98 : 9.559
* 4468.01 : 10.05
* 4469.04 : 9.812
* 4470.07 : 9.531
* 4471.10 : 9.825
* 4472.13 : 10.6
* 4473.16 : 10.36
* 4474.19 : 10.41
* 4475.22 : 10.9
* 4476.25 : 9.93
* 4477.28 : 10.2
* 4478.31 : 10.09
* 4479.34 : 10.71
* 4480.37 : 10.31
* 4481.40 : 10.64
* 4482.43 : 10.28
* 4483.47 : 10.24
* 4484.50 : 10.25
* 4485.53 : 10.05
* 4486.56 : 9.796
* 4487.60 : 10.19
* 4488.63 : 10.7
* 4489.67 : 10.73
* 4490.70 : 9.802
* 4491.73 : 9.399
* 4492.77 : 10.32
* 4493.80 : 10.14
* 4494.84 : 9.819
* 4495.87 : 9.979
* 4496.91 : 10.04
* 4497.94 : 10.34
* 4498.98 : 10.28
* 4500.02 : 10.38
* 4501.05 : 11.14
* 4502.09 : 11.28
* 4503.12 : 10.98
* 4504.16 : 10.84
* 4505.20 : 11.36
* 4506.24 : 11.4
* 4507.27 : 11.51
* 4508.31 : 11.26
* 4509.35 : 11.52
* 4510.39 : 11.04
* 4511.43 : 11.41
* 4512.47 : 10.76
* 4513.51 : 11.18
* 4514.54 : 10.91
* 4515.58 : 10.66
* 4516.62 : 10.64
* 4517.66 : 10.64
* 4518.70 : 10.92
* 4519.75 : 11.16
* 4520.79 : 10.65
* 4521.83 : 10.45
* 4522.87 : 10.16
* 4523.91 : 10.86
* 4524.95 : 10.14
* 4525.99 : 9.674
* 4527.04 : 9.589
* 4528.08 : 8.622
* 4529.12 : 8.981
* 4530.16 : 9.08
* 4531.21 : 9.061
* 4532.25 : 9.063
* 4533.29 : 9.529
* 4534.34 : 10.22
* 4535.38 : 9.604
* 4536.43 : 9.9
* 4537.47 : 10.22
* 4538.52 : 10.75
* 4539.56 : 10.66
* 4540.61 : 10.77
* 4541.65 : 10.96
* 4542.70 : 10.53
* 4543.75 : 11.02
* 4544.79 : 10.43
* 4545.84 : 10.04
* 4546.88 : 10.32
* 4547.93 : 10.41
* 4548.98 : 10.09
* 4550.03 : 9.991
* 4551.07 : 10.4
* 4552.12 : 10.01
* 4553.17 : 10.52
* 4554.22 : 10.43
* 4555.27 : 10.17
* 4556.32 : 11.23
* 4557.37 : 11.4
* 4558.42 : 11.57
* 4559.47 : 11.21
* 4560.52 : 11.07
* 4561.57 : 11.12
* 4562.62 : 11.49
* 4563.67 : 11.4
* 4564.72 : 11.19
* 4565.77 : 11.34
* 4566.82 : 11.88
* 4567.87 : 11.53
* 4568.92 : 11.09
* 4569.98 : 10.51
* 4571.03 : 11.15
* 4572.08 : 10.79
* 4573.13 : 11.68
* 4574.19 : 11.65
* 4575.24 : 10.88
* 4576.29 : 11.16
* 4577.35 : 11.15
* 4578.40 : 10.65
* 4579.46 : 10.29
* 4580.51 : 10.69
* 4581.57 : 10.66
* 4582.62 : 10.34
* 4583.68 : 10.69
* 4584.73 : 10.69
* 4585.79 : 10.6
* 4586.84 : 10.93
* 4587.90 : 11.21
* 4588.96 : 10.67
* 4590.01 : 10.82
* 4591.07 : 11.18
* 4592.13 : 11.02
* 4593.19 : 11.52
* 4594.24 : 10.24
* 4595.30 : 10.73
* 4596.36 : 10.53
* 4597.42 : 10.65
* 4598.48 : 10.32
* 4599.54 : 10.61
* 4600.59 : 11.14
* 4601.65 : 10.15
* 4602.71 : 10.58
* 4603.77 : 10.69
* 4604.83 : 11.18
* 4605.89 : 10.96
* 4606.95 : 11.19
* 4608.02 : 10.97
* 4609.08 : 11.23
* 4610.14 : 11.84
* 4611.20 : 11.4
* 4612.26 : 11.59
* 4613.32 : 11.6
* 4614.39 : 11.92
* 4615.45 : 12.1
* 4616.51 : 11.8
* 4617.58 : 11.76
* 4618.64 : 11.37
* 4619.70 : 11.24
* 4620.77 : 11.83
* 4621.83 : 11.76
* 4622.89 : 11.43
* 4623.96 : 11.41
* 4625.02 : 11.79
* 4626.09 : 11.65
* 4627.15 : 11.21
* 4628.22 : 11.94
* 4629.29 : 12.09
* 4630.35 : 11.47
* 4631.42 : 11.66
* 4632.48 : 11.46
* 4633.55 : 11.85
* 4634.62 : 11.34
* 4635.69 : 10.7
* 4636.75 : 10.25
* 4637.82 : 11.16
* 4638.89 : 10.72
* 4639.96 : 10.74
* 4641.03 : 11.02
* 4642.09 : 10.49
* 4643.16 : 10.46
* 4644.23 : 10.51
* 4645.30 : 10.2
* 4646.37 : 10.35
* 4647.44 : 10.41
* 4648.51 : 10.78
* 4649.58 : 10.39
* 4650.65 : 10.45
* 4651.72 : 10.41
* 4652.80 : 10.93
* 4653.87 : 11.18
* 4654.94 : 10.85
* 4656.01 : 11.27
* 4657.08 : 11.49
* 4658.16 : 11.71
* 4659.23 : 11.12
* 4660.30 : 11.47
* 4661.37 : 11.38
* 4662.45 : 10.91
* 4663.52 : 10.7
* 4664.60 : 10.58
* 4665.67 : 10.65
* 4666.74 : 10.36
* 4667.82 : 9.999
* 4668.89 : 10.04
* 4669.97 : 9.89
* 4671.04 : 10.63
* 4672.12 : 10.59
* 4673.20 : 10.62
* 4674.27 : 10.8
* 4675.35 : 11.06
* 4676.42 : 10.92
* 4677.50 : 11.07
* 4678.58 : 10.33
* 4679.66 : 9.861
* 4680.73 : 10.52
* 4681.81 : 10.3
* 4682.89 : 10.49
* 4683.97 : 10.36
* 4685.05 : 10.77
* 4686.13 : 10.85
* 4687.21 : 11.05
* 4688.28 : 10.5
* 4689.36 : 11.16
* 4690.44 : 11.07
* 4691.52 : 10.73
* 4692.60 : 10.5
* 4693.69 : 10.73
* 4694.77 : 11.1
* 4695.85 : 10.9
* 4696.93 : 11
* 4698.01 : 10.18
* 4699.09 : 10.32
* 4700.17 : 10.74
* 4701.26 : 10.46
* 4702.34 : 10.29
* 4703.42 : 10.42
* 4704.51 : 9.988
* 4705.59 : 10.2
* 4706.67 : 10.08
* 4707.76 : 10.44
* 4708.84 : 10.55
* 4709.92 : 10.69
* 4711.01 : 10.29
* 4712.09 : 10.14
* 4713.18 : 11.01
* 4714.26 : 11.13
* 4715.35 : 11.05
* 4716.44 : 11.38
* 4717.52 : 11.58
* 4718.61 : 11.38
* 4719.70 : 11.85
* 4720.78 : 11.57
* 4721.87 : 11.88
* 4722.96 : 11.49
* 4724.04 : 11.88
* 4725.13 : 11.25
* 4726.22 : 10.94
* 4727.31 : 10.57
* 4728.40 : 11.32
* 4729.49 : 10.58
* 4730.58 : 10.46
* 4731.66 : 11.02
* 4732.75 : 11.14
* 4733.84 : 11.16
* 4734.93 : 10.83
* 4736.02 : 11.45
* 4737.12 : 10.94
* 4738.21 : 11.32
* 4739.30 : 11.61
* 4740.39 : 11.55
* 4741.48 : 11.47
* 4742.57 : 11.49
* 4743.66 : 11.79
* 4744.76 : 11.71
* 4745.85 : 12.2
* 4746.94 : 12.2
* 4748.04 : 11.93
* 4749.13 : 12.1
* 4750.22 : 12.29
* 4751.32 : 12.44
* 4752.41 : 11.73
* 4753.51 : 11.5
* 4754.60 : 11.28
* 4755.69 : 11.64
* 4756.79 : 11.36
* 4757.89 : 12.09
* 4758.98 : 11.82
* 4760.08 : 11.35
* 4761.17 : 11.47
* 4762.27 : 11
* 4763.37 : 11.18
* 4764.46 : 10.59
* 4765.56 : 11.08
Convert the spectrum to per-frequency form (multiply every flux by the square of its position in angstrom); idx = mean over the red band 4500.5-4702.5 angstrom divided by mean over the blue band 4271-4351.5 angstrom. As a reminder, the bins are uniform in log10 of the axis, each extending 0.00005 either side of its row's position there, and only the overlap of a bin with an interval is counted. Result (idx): 1.70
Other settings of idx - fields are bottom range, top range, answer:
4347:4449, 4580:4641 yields 1.37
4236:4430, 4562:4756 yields 1.61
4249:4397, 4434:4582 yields 1.46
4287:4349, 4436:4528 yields 1.52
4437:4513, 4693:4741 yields 1.20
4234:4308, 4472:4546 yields 1.65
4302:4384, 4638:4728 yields 1.57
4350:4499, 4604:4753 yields 1.33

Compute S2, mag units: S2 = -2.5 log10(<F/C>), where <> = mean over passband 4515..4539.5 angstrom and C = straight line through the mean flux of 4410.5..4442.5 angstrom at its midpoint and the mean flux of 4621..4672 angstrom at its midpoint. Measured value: 0.010 mag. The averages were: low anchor 9.43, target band 10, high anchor 11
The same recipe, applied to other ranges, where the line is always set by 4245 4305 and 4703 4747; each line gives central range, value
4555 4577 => -0.161 mag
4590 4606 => -0.083 mag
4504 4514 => -0.221 mag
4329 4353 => -0.087 mag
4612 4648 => -0.103 mag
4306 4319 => 0.104 mag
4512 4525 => -0.161 mag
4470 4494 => -0.150 mag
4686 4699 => 0.002 mag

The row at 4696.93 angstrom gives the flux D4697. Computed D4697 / 11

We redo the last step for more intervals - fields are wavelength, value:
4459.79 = 8.968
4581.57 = 10.66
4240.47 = 7.18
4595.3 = 10.73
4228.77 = 6.141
